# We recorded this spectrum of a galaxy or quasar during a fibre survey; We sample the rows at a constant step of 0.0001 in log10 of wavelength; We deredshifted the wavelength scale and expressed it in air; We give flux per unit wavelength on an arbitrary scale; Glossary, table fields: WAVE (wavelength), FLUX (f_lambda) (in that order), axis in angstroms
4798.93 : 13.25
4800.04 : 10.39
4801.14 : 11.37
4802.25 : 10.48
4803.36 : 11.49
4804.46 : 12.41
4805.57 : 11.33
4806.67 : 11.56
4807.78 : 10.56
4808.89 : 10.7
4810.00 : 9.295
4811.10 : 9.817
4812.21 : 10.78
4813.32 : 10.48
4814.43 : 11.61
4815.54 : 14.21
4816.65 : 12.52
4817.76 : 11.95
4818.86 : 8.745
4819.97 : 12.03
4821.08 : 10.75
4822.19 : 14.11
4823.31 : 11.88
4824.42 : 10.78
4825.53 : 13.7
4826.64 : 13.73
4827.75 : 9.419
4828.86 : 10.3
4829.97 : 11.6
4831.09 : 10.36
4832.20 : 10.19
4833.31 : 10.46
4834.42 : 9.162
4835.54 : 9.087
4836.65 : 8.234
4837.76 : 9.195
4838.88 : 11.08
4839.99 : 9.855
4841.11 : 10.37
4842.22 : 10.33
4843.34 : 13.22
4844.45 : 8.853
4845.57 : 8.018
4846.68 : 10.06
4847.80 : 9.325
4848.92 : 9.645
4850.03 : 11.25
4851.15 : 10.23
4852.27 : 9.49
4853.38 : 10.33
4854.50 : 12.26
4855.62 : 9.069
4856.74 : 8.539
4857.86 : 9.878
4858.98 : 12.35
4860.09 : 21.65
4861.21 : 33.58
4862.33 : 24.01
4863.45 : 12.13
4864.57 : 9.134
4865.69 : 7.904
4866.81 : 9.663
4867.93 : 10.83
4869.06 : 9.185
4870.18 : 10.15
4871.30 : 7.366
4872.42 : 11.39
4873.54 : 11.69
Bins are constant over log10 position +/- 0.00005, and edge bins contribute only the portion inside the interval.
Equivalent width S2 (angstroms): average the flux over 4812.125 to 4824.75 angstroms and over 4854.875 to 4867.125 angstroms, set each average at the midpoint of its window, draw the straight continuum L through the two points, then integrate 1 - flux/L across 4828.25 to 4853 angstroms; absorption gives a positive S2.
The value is 5.8 angstroms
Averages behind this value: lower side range 11.7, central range 10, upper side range 14.4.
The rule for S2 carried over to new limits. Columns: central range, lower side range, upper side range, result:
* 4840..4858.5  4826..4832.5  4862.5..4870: 1.2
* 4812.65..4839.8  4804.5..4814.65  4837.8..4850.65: -1.5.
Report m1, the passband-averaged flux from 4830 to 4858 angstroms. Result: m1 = 9.97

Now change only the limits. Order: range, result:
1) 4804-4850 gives 10.8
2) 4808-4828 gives 11.5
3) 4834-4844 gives 10.1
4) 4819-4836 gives 11.1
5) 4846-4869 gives 12.5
